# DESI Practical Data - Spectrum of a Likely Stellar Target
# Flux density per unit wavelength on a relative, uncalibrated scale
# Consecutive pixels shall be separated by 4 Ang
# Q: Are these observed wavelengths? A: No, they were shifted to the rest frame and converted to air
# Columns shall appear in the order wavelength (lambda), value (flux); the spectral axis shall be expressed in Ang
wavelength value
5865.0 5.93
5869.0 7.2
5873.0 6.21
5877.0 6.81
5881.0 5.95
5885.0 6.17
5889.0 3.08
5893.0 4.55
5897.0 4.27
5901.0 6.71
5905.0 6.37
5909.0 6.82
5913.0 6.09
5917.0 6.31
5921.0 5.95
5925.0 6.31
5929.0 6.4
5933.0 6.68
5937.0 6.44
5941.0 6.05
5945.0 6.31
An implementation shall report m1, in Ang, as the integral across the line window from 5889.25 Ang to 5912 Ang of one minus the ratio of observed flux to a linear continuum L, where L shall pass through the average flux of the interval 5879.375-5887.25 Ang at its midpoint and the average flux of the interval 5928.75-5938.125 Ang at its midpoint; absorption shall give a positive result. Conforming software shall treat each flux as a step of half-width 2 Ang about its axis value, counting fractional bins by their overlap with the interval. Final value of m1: 2.30 Ang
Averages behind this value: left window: 5.97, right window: 6.53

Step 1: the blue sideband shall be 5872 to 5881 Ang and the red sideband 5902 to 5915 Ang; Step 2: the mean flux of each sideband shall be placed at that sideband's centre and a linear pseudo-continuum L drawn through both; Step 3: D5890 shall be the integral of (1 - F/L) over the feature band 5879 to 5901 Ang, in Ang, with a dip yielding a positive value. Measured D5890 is 5.0 Ang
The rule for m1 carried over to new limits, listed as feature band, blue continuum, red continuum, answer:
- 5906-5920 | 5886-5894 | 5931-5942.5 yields -3.2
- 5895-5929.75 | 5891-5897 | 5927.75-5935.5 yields -4.3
